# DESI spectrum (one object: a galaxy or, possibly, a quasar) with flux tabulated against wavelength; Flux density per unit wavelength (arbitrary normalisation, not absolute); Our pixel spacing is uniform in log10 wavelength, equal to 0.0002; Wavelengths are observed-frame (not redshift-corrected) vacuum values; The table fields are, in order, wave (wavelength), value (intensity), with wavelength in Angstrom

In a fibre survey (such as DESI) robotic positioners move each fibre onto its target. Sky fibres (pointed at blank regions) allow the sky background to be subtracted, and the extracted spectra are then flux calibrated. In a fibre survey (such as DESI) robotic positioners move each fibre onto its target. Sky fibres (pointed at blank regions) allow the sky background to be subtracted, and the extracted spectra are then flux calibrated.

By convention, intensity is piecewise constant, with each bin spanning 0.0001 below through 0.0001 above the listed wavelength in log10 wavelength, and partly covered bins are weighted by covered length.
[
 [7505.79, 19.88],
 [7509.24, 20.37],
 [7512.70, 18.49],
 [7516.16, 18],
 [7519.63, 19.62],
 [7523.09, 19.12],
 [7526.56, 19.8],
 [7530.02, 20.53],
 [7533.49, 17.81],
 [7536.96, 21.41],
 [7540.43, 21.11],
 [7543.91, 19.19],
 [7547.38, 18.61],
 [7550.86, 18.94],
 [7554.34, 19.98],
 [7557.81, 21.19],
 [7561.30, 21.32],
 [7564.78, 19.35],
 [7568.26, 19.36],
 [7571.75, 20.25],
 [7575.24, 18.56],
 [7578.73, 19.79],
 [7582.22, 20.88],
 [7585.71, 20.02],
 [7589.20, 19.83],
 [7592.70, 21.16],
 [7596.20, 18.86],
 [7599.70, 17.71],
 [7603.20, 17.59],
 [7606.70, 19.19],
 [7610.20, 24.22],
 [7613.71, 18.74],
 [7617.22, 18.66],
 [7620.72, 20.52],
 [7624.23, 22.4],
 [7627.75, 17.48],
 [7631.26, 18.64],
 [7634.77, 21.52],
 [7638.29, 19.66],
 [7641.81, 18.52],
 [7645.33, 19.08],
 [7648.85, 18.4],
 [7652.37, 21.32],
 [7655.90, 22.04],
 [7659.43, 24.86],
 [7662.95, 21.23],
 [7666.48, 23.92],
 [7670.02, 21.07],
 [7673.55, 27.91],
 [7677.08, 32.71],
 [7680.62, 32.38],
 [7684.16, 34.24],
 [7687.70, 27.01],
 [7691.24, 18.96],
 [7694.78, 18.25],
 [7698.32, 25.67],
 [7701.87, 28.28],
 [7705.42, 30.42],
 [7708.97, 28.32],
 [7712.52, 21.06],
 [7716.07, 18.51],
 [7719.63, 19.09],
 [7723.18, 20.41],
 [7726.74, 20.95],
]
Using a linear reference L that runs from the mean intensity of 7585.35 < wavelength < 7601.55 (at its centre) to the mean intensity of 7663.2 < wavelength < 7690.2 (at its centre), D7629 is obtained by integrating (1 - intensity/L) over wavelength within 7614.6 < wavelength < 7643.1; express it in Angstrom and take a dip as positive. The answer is 4.10 Angstrom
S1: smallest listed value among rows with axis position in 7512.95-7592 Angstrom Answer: 17.81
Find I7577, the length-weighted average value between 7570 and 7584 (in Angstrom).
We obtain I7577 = 19.9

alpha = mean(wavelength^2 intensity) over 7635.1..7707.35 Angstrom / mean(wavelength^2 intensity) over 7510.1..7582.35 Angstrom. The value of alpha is 1.28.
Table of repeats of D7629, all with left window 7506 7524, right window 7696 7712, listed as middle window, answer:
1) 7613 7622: 1.63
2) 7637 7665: 4.85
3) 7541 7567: 1.25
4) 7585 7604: 2.81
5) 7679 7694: -0.55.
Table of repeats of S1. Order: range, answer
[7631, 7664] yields 18.4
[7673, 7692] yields 18.96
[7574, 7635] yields 17.48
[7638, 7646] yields 18.52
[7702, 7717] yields 18.51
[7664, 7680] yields 21.07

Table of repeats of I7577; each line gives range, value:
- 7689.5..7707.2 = 24.3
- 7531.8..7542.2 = 20.1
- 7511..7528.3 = 19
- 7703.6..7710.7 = 29.4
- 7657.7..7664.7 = 23.1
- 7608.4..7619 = 20.5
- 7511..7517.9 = 18.2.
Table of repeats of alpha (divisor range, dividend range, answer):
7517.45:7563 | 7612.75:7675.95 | 1.09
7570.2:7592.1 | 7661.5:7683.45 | 1.39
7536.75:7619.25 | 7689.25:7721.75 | 1.21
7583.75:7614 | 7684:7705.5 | 1.31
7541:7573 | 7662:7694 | 1.38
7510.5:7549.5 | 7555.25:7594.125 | 1.05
